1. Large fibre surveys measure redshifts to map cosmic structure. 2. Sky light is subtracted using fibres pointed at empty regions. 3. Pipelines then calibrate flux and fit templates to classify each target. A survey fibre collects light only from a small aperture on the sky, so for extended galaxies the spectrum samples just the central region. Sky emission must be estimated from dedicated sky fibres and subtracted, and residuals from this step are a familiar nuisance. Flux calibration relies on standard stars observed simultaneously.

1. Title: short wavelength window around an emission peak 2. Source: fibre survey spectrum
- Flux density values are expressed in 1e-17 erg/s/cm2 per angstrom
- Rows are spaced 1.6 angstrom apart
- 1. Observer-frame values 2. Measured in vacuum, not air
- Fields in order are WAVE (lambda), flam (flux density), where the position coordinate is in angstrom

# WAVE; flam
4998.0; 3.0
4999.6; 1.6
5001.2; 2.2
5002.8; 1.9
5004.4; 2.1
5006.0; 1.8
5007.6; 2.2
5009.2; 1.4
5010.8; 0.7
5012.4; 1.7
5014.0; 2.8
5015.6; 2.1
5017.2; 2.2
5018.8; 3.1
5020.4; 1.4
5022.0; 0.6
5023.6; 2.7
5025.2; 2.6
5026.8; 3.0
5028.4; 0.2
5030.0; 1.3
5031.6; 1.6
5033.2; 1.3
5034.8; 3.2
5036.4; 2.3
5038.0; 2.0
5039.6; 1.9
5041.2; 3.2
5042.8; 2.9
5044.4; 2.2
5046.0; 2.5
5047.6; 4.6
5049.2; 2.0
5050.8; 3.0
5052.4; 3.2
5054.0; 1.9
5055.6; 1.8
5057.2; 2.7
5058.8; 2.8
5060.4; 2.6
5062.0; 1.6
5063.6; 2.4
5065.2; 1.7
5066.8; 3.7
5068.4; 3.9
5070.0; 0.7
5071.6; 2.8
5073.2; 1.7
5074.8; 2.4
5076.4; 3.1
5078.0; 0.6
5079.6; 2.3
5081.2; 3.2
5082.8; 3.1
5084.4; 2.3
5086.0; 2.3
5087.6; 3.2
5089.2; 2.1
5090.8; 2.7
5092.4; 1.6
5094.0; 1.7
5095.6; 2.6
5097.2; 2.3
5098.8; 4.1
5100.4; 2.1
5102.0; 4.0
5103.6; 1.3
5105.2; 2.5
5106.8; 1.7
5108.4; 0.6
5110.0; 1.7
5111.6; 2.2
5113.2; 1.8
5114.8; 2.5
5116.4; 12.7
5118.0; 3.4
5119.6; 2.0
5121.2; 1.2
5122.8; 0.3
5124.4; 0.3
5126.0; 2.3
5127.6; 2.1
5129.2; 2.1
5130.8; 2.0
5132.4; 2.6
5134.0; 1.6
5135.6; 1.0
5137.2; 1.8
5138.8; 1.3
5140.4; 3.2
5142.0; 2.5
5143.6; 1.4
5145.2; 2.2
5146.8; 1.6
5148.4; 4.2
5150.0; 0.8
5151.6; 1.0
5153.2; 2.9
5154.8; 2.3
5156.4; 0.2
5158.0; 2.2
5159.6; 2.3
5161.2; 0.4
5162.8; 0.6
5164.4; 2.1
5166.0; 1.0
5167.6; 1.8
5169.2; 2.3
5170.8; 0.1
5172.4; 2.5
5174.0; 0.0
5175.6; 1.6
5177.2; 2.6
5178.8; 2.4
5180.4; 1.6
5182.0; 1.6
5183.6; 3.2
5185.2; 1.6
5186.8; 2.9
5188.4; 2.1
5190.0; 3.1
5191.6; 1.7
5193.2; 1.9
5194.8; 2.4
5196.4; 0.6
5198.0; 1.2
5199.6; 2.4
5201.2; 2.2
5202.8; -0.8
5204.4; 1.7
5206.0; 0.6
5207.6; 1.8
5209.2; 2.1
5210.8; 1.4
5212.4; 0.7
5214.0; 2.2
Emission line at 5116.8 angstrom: [O III]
